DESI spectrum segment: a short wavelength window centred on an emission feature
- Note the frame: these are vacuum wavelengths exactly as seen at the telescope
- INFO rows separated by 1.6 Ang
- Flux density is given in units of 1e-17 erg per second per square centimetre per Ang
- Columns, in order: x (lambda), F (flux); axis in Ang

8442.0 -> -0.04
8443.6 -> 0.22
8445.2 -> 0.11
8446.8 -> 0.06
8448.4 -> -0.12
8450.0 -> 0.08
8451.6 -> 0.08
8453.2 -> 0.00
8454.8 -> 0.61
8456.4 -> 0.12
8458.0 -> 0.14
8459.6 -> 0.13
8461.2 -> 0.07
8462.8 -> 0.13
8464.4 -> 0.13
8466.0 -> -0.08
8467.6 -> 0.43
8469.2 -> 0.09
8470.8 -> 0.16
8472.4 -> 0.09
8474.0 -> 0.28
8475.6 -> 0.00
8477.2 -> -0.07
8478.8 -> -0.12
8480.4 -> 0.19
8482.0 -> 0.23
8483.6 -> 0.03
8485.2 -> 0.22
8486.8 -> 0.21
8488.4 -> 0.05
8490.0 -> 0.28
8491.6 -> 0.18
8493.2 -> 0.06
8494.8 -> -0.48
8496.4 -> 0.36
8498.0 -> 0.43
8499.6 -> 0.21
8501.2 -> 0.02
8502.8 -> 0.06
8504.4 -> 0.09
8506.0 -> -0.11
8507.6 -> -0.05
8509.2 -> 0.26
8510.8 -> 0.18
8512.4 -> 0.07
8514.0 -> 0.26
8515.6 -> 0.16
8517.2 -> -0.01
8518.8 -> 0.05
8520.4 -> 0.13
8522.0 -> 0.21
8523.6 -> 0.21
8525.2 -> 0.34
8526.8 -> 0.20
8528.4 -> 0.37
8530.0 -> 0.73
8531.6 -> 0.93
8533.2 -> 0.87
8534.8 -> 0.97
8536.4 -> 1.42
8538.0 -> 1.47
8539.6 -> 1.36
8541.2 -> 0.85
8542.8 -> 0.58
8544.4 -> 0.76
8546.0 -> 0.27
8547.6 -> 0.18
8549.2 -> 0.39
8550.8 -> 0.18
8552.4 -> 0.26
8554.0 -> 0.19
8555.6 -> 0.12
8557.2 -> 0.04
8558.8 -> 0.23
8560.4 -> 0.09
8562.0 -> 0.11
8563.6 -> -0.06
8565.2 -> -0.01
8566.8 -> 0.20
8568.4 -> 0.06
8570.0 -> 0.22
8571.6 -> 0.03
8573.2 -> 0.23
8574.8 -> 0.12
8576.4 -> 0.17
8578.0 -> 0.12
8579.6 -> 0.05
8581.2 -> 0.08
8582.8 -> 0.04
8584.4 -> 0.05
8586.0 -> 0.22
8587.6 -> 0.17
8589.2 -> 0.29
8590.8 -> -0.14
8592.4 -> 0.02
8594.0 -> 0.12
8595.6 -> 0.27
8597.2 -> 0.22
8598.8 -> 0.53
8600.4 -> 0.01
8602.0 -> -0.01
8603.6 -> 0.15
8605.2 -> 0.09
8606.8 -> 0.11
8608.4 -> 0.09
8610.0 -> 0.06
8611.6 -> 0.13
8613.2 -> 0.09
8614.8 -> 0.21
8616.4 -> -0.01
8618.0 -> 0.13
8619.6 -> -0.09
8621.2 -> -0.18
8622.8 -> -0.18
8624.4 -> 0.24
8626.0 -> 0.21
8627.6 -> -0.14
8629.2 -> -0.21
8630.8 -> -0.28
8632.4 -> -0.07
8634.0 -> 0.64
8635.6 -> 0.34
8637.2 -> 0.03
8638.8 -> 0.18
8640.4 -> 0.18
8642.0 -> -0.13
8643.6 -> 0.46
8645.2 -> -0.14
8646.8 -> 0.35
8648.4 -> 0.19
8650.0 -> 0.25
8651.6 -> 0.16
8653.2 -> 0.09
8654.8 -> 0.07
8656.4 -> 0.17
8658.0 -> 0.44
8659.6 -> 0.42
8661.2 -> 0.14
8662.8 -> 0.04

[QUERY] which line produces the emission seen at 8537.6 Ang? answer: [O II] 3727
